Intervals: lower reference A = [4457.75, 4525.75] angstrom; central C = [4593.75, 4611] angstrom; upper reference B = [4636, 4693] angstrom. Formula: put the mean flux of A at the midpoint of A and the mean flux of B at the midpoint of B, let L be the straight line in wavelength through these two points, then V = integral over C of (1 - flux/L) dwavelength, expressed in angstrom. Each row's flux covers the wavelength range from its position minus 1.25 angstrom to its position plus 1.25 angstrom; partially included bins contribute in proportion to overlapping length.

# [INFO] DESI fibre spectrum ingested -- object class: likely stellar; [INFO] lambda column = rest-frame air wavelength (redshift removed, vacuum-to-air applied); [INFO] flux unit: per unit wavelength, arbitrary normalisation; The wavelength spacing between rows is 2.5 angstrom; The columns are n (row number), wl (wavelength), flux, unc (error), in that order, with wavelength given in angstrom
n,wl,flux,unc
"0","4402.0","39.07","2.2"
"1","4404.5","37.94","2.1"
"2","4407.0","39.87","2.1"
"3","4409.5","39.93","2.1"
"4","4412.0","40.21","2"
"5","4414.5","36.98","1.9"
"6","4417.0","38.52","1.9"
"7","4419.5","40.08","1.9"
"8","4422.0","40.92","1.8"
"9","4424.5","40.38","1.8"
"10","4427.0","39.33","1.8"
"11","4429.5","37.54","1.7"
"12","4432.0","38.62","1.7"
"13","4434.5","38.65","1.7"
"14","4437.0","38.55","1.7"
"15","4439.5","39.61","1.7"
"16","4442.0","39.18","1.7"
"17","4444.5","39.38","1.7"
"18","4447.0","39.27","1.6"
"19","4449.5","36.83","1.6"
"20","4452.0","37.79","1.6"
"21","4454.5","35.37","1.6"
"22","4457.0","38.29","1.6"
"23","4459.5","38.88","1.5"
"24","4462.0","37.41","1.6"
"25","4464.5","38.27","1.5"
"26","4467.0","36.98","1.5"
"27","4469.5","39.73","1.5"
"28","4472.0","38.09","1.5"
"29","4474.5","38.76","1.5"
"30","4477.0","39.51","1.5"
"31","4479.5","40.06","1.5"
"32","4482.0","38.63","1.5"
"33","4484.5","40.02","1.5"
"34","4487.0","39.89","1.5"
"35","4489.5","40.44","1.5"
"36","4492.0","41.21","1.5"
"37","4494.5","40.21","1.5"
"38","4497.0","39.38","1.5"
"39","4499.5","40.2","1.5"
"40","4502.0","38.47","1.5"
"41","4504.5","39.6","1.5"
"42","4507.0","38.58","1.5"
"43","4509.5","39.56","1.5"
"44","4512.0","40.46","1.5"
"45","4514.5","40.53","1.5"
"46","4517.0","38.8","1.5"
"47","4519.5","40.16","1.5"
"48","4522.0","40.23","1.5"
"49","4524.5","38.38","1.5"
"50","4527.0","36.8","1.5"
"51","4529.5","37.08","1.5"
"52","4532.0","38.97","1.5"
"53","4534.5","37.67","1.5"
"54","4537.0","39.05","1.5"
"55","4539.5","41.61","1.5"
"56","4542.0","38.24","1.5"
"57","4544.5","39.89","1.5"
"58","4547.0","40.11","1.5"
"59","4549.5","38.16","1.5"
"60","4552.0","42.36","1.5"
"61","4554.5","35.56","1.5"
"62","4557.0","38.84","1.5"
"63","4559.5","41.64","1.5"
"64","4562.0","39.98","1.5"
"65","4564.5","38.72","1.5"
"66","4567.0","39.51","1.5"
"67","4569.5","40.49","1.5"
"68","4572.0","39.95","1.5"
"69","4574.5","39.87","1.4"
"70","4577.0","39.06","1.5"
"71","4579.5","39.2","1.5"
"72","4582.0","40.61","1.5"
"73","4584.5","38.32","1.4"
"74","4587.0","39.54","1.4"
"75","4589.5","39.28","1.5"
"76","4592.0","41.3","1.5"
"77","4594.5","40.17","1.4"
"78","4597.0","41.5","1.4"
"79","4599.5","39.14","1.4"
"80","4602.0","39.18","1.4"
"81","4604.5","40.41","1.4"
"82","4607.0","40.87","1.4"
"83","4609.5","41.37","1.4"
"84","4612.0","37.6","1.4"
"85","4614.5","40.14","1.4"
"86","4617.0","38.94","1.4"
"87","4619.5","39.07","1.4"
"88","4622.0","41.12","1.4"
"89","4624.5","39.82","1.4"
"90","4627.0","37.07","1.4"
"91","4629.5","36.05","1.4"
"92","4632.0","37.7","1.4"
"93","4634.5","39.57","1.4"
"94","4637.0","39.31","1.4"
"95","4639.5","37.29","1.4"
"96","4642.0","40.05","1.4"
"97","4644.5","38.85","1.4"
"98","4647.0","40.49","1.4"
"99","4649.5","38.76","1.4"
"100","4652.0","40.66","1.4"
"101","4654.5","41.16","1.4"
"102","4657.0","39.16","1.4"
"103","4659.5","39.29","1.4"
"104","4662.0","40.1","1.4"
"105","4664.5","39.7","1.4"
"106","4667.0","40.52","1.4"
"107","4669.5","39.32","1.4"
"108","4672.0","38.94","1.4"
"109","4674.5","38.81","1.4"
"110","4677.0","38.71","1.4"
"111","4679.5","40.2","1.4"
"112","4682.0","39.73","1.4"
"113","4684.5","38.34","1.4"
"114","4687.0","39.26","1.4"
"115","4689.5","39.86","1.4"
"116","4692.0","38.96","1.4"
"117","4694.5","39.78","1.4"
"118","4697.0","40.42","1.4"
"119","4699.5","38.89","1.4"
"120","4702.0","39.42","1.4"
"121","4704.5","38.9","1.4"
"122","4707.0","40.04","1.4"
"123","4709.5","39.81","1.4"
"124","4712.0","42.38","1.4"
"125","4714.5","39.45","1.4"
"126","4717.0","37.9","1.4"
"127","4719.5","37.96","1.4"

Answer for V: -0.4 angstrom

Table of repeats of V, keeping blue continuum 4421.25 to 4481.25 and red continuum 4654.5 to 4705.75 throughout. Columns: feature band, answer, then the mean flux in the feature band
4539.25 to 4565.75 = -0.3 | 39.5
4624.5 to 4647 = 0.5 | 38.4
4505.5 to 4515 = -0.2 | 39.7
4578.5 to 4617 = -0.7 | 39.9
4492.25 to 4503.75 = -0.3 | 39.7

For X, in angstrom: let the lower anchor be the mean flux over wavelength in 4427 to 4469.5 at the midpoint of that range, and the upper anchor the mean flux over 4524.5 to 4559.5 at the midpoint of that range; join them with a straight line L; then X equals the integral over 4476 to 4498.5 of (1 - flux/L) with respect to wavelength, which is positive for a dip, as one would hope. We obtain -0.8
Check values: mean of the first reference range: 38.2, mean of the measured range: 39.9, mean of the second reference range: 38.9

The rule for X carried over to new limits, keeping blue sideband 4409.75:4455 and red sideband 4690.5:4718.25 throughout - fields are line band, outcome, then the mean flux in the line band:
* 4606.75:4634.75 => 0.2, 39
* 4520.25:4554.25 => 0.1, 39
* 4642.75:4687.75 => -0.1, 39.6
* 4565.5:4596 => -0.4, 39.8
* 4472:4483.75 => -0.1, 39.2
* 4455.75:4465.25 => 0.2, 38.2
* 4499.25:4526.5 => -0.3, 39.4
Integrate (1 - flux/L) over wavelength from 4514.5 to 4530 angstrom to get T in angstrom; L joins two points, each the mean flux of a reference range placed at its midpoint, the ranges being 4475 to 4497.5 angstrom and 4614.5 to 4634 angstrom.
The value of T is 0.3 angstrom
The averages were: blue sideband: 39.9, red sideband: 38.7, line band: 38.8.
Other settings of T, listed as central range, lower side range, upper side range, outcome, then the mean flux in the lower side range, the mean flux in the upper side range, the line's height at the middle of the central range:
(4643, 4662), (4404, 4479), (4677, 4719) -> -0.2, 38.7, 39.5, 39.4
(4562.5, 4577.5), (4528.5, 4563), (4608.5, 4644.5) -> -0.2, 39.2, 38.9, 39.1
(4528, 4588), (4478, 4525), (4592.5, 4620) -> 0.7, 39.7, 39.9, 39.8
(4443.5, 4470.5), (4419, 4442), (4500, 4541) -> 0.9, 39.3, 39.1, 39.2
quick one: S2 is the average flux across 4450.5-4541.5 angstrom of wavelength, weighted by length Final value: 39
